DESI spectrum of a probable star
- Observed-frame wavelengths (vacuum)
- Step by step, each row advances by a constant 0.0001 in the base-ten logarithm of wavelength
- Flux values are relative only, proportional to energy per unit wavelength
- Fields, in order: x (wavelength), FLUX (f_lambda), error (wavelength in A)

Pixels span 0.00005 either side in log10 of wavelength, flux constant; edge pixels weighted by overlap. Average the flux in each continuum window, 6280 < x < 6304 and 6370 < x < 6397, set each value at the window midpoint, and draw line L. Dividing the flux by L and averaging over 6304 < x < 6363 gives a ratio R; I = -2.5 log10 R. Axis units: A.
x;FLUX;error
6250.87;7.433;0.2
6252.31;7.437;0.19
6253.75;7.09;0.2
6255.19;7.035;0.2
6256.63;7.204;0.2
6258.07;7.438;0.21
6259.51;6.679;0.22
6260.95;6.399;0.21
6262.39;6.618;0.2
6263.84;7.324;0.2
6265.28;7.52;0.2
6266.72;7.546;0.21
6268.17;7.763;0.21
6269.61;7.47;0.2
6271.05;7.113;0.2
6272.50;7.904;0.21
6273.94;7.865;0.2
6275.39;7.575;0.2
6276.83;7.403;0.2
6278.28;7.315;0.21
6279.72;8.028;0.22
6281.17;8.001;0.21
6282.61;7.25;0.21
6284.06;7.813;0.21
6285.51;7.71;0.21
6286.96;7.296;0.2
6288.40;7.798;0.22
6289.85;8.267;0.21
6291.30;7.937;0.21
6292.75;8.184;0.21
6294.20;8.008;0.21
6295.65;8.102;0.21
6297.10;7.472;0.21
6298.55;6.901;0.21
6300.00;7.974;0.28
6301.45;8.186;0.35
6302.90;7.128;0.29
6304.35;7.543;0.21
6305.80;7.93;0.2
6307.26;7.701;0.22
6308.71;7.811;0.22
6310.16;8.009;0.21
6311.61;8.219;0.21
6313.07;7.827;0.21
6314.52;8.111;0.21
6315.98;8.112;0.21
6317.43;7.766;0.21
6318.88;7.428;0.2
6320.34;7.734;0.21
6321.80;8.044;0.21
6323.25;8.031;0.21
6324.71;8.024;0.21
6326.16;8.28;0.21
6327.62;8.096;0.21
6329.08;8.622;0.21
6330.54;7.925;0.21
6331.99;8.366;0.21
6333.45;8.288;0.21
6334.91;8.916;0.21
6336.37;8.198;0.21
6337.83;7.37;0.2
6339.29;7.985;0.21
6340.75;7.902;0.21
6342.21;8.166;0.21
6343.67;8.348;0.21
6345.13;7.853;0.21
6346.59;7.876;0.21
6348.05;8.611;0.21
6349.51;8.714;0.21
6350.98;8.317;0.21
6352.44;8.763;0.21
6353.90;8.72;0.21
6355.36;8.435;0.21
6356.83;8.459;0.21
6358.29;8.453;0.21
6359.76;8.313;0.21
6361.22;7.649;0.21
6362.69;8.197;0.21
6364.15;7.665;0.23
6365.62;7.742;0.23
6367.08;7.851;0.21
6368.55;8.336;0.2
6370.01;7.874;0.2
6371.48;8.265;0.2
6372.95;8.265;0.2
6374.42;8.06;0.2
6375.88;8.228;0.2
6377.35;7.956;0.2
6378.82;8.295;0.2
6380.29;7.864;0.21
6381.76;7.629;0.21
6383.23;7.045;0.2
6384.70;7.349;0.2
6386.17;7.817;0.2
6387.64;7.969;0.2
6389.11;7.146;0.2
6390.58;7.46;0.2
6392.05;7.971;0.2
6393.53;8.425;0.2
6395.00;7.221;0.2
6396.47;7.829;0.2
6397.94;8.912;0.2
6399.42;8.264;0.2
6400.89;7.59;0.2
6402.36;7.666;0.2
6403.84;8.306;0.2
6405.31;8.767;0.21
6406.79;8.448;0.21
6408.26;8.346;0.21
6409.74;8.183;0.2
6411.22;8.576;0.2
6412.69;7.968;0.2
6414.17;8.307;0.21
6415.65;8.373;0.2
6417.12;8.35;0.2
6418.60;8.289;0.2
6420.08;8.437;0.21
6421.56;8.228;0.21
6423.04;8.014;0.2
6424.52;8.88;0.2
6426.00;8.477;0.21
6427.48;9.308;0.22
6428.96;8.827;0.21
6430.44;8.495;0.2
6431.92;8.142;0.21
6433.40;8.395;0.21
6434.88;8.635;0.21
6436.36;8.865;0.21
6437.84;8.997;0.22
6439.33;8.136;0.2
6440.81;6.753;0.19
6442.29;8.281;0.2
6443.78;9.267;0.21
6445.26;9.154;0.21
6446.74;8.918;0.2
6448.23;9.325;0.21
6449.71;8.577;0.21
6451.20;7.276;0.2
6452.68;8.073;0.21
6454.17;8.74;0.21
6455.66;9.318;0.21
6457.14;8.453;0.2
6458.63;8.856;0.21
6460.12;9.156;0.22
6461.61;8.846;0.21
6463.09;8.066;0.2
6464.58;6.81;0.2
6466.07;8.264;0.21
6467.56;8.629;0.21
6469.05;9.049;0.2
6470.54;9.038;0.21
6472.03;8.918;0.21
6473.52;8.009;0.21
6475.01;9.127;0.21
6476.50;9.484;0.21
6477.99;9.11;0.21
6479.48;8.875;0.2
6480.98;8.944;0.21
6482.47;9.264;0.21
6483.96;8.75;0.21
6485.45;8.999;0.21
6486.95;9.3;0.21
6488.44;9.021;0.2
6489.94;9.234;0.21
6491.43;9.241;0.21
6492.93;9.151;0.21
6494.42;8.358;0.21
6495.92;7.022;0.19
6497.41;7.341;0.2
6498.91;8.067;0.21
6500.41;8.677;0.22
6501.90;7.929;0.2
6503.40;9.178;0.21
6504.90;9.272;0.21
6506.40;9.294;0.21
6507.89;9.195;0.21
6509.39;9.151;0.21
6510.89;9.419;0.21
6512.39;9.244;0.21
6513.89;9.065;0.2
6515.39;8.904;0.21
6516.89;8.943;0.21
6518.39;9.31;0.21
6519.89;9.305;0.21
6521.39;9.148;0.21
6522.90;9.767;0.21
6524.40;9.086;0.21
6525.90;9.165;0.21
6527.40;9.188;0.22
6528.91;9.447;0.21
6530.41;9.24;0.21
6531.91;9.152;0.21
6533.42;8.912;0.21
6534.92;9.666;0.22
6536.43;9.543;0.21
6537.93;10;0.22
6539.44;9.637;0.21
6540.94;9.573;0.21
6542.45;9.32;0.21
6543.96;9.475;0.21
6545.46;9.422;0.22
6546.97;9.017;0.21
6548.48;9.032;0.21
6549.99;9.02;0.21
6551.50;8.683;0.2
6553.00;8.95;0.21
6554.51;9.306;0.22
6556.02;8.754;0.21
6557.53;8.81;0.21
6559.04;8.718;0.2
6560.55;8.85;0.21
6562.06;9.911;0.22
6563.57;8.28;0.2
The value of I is -0.05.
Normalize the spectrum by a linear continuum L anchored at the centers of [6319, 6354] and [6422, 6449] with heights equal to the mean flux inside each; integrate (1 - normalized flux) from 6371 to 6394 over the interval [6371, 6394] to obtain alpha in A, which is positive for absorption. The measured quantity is 1.5 A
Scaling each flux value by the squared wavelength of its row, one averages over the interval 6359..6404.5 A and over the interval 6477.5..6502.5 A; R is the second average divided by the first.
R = 1.13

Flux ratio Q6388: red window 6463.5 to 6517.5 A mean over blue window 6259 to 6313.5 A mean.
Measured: 1.15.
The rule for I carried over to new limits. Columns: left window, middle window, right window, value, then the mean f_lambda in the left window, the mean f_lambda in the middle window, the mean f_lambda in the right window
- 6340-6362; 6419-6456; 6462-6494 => 0.016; 8.3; 8.53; 8.82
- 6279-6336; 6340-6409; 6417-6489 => 0.024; 7.92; 8.07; 8.64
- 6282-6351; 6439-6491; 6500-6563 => 0.014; 7.96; 8.7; 9.18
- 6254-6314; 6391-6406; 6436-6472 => 0.020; 7.59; 8.08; 8.54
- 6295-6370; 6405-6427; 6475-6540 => 0.019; 8.05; 8.38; 9.05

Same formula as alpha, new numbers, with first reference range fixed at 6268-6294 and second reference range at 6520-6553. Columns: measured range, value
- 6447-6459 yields 0.3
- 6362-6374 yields 0.3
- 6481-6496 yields 0.1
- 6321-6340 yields -0.3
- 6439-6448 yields 0.2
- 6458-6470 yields 0.5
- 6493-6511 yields 1.0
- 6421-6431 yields 0.0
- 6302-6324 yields 0.2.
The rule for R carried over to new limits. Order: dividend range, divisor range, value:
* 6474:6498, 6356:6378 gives 1.13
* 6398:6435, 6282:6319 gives 1.11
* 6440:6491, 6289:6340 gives 1.15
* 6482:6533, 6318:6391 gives 1.17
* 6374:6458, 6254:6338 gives 1.11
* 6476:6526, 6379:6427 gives 1.14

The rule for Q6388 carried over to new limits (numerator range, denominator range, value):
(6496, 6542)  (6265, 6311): 1.18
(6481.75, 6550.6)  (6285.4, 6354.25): 1.13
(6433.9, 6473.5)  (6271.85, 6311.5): 1.10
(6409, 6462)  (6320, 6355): 1.04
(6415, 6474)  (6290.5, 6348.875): 1.07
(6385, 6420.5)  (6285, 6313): 1.04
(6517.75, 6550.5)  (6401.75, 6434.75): 1.11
